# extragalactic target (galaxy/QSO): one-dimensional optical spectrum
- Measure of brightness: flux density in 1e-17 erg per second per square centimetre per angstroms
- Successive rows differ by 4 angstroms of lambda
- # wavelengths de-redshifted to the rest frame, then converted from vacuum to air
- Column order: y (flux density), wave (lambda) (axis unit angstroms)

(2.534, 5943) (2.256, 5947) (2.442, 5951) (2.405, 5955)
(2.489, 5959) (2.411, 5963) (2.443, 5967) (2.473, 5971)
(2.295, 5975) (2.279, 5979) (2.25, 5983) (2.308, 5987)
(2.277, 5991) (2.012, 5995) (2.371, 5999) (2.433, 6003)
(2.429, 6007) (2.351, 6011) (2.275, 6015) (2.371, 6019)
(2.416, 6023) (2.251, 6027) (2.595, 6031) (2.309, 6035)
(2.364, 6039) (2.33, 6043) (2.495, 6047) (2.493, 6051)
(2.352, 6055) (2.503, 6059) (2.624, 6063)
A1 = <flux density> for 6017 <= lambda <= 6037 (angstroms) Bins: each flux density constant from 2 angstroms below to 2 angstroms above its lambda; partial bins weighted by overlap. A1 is 2.39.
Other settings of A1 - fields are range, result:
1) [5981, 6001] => 2.24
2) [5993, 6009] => 2.31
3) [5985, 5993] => 2.29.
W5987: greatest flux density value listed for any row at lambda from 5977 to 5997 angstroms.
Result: 2.308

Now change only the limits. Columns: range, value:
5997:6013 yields 2.433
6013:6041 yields 2.595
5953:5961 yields 2.489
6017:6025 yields 2.416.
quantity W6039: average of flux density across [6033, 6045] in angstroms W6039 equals 2.33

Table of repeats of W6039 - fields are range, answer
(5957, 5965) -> 2.45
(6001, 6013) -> 2.4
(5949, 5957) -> 2.42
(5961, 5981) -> 2.38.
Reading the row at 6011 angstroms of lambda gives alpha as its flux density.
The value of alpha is 2.351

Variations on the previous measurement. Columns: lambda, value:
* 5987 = 2.308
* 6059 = 2.503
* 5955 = 2.405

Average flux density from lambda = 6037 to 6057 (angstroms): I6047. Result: 2.41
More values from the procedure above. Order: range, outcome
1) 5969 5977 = 2.38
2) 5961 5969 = 2.43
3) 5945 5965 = 2.4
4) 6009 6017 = 2.31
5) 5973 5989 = 2.28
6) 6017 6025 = 2.39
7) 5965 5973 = 2.46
